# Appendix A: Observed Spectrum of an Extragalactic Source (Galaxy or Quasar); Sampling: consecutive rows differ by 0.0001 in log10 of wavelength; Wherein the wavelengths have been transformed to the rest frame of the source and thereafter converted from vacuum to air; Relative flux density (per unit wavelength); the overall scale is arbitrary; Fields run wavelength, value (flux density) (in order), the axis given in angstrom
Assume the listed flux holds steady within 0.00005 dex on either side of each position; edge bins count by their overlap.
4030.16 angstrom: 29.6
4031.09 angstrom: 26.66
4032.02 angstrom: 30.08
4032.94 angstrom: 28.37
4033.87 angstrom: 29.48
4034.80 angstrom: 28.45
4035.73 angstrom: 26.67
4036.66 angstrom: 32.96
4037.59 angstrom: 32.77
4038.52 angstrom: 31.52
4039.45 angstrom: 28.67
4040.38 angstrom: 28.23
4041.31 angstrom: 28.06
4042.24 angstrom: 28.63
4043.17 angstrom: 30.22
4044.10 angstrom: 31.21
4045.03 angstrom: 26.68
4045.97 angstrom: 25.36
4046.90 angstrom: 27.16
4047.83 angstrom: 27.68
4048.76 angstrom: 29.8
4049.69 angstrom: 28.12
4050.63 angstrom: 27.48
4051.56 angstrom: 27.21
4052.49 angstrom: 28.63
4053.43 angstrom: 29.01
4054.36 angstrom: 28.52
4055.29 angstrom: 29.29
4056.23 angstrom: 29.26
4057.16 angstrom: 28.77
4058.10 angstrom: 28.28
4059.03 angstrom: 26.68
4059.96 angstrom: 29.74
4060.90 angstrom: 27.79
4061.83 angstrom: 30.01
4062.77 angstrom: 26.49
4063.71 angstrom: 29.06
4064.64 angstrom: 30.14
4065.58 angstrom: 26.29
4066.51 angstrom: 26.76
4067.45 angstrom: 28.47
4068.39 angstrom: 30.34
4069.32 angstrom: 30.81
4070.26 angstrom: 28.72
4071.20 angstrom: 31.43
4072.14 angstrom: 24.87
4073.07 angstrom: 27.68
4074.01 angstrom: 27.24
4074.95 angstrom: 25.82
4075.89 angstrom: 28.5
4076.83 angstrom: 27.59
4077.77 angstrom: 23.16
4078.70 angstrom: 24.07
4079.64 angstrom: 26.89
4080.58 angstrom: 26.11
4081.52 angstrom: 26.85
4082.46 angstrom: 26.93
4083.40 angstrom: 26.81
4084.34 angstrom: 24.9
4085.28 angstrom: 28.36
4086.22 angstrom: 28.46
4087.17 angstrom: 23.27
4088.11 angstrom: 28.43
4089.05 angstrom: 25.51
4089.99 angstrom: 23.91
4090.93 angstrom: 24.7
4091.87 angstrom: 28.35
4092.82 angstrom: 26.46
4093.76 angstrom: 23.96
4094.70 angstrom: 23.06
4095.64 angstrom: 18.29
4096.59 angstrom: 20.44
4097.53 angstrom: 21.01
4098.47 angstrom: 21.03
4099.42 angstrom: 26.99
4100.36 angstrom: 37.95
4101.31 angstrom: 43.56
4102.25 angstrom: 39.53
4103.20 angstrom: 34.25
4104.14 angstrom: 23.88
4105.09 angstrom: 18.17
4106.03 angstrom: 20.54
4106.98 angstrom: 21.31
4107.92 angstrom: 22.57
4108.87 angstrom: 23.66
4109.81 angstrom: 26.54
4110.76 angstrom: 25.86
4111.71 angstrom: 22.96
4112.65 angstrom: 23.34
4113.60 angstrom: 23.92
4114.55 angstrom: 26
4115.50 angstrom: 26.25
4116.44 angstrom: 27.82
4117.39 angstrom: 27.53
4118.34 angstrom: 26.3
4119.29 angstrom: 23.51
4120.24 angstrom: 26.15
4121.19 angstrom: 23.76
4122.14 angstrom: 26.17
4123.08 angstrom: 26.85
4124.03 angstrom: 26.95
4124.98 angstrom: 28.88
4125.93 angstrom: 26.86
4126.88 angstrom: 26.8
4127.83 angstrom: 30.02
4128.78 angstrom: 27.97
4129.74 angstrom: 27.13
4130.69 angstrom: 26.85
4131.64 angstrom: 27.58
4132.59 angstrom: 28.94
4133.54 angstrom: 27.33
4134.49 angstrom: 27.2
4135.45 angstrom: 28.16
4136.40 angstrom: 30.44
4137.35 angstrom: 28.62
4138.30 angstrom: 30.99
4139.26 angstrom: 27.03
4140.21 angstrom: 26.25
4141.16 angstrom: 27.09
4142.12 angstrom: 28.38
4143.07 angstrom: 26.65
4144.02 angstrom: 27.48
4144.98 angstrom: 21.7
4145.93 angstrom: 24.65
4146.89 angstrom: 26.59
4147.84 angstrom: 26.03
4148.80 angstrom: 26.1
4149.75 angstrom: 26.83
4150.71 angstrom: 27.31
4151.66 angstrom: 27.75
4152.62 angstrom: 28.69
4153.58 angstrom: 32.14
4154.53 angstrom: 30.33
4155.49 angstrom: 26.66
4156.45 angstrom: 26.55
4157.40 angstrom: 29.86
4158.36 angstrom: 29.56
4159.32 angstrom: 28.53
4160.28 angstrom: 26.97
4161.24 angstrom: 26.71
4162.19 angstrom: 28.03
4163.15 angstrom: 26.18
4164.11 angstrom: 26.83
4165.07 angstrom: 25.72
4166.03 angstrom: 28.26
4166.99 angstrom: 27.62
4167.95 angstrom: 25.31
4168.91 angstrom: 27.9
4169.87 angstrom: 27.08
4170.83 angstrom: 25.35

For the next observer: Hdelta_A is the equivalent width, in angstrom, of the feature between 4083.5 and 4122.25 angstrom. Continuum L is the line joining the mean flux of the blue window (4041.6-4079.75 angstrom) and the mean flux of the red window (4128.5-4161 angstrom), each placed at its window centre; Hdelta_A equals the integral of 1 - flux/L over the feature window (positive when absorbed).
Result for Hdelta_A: 2.8 angstrom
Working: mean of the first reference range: 28.1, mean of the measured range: 25.8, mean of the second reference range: 27.6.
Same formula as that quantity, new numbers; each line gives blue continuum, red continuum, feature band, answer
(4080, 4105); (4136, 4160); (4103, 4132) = 1.8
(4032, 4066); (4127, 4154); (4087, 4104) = 0.5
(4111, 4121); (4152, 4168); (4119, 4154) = -0.9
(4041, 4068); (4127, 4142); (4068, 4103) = 1.3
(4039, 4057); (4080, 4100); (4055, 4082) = -1.1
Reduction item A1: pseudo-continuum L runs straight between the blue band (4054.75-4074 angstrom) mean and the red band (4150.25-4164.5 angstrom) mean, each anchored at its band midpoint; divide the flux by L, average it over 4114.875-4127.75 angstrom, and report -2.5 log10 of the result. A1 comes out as 0.068 mag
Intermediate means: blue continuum 28.5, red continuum 28.2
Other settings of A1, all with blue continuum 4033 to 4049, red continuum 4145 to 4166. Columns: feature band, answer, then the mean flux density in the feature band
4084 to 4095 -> 0.10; 25.8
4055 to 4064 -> 0.01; 28.5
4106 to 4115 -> 0.18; 23.8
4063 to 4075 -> 0.01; 28.3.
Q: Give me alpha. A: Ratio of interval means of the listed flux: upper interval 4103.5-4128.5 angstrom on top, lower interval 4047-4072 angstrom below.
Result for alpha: 0.9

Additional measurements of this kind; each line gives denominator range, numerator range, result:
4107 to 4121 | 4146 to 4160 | 1.12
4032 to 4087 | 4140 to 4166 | 0.97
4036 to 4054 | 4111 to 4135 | 0.92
